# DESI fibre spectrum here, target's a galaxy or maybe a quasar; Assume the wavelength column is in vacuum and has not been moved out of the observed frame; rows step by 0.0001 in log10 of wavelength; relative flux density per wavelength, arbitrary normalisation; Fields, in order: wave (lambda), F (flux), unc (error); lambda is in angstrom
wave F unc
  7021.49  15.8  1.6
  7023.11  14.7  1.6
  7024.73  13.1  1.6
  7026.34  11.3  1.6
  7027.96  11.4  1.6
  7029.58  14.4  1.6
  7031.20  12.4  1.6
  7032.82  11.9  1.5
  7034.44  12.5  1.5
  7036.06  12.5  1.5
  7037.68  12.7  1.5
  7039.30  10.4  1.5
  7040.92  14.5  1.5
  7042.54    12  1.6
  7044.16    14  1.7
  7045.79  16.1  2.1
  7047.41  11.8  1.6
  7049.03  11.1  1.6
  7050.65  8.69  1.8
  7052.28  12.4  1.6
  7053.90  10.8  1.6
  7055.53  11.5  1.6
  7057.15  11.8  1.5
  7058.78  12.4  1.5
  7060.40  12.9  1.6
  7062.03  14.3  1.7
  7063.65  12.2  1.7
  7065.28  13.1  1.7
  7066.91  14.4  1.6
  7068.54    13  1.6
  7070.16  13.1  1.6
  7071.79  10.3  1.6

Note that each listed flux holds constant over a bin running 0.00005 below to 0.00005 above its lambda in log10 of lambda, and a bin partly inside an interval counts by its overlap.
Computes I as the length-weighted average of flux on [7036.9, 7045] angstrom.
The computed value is 12.7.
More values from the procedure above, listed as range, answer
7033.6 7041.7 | 12.5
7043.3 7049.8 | 13.3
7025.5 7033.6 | 12.3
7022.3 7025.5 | 13.9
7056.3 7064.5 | 12.7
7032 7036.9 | 12.3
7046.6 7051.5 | 10.5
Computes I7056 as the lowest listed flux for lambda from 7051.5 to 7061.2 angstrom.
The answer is 10.8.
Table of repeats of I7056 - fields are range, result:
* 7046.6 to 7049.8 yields 11.1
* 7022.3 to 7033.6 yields 11.3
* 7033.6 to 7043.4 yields 10.4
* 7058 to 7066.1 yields 12.2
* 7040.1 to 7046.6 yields 12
